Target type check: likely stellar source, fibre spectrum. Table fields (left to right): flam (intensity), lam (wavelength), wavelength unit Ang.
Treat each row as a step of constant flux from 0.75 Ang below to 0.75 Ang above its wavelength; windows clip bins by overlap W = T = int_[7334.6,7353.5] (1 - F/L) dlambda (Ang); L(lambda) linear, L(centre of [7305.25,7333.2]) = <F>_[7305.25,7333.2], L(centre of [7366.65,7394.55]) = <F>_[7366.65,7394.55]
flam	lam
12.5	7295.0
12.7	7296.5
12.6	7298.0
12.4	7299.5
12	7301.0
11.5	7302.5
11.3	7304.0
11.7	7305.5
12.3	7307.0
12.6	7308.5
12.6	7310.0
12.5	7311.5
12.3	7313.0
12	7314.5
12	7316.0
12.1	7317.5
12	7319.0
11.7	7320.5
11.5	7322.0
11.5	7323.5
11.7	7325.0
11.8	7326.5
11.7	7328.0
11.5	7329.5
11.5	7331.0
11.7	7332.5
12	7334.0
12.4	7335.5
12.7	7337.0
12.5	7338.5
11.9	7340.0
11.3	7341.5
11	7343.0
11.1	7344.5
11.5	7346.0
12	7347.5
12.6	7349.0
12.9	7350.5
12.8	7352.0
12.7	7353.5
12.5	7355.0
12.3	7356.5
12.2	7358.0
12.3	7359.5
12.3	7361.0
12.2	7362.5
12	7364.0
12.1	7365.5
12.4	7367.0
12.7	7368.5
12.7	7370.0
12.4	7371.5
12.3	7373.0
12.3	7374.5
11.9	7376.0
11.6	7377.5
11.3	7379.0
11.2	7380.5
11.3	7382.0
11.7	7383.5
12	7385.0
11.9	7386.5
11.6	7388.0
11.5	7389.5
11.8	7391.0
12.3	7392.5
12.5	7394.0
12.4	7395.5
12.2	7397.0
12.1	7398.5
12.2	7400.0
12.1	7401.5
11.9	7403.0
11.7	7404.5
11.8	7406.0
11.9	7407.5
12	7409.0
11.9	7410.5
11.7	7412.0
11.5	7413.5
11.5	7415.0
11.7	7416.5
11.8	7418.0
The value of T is -0.2 Ang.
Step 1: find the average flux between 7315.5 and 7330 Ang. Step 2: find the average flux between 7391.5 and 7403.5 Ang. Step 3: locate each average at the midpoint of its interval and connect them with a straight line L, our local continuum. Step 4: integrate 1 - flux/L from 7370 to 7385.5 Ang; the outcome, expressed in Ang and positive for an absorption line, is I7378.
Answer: 0.3 Ang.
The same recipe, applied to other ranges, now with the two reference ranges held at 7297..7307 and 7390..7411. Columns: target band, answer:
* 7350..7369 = -0.6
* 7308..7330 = 0.0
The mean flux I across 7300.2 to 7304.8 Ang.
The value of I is 11.6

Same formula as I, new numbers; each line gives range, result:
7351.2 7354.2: 12.8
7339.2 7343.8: 11.4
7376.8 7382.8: 11.4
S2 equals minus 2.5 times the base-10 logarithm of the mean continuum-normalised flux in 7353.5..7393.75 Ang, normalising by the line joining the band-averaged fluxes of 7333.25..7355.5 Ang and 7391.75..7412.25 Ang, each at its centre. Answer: 0.004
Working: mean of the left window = 12.1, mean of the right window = 12.1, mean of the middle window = 12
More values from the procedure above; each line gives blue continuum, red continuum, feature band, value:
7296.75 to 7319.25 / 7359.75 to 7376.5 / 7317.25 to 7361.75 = 0.02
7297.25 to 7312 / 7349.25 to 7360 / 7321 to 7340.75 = 0.04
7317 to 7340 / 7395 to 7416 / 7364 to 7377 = -0.04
